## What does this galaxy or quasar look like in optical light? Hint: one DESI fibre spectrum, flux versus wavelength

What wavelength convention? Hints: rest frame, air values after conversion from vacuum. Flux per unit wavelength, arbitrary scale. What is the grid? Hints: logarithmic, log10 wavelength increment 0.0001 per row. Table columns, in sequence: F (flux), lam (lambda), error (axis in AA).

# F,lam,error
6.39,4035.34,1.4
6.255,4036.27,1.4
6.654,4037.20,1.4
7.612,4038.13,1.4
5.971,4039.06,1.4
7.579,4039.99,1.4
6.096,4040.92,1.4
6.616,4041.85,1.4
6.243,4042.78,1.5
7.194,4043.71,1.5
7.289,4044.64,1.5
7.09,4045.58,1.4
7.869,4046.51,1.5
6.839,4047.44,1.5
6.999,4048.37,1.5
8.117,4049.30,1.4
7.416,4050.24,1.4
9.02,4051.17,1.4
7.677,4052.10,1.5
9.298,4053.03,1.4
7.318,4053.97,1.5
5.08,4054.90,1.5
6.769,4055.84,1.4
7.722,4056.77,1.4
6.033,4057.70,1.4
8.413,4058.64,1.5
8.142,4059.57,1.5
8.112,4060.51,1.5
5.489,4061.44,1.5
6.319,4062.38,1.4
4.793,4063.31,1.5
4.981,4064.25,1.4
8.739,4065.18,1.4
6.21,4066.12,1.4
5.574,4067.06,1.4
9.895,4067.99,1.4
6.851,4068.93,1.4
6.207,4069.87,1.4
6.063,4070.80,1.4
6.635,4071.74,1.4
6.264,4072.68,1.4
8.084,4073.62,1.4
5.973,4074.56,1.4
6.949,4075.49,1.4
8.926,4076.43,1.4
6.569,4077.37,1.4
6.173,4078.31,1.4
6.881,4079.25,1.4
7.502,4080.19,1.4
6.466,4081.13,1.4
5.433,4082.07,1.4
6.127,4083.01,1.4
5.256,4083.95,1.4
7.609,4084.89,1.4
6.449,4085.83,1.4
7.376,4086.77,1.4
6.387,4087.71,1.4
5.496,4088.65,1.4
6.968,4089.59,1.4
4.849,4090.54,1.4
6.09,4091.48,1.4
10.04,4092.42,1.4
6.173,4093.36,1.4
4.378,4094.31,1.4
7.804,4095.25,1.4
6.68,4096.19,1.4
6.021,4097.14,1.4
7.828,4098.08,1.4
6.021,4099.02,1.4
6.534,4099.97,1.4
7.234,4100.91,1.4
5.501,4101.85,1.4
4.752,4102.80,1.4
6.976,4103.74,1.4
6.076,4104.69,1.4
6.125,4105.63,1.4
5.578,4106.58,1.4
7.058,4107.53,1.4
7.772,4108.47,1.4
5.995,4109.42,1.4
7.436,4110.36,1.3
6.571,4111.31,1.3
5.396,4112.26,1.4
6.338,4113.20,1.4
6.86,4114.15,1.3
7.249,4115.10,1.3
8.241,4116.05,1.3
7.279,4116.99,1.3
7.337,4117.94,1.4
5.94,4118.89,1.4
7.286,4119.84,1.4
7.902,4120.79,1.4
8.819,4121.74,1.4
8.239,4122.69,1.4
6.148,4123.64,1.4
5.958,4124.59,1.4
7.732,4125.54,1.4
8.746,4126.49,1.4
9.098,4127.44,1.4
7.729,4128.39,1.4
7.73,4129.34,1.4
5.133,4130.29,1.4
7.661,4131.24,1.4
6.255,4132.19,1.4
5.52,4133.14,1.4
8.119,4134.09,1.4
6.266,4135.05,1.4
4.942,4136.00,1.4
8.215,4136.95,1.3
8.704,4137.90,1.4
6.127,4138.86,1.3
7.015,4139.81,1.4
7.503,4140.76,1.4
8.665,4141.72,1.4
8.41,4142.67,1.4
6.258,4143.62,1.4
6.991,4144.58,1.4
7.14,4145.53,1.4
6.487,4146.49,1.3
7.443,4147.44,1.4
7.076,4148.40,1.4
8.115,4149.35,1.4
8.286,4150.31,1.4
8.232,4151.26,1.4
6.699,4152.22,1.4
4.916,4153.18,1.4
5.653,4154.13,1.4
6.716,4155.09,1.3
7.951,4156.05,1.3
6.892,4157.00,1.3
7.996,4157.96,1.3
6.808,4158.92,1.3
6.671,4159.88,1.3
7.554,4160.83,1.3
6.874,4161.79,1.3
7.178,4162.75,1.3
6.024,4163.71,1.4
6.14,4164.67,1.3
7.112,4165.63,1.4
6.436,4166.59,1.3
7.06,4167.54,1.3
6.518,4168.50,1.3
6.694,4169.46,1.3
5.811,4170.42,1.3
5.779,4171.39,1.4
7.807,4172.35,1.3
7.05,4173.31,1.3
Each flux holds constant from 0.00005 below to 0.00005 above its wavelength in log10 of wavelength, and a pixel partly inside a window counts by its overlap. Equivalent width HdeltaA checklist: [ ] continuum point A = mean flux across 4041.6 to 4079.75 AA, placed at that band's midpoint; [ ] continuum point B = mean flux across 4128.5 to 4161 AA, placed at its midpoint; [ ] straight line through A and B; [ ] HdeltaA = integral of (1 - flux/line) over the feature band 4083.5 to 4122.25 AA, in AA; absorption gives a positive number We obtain 2.1 AA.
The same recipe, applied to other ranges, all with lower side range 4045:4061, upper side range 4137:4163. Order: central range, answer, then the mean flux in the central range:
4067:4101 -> 3.3 AA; 6.7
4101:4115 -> 1.9 AA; 6.37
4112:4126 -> 0.3 AA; 7.14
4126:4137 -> 0.3 AA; 7.08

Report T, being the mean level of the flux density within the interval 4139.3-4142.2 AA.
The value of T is 7.72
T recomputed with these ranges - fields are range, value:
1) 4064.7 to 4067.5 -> 6.84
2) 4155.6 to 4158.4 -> 7.62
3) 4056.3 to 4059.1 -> 7.39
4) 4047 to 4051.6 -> 7.67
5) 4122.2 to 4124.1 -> 7.21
